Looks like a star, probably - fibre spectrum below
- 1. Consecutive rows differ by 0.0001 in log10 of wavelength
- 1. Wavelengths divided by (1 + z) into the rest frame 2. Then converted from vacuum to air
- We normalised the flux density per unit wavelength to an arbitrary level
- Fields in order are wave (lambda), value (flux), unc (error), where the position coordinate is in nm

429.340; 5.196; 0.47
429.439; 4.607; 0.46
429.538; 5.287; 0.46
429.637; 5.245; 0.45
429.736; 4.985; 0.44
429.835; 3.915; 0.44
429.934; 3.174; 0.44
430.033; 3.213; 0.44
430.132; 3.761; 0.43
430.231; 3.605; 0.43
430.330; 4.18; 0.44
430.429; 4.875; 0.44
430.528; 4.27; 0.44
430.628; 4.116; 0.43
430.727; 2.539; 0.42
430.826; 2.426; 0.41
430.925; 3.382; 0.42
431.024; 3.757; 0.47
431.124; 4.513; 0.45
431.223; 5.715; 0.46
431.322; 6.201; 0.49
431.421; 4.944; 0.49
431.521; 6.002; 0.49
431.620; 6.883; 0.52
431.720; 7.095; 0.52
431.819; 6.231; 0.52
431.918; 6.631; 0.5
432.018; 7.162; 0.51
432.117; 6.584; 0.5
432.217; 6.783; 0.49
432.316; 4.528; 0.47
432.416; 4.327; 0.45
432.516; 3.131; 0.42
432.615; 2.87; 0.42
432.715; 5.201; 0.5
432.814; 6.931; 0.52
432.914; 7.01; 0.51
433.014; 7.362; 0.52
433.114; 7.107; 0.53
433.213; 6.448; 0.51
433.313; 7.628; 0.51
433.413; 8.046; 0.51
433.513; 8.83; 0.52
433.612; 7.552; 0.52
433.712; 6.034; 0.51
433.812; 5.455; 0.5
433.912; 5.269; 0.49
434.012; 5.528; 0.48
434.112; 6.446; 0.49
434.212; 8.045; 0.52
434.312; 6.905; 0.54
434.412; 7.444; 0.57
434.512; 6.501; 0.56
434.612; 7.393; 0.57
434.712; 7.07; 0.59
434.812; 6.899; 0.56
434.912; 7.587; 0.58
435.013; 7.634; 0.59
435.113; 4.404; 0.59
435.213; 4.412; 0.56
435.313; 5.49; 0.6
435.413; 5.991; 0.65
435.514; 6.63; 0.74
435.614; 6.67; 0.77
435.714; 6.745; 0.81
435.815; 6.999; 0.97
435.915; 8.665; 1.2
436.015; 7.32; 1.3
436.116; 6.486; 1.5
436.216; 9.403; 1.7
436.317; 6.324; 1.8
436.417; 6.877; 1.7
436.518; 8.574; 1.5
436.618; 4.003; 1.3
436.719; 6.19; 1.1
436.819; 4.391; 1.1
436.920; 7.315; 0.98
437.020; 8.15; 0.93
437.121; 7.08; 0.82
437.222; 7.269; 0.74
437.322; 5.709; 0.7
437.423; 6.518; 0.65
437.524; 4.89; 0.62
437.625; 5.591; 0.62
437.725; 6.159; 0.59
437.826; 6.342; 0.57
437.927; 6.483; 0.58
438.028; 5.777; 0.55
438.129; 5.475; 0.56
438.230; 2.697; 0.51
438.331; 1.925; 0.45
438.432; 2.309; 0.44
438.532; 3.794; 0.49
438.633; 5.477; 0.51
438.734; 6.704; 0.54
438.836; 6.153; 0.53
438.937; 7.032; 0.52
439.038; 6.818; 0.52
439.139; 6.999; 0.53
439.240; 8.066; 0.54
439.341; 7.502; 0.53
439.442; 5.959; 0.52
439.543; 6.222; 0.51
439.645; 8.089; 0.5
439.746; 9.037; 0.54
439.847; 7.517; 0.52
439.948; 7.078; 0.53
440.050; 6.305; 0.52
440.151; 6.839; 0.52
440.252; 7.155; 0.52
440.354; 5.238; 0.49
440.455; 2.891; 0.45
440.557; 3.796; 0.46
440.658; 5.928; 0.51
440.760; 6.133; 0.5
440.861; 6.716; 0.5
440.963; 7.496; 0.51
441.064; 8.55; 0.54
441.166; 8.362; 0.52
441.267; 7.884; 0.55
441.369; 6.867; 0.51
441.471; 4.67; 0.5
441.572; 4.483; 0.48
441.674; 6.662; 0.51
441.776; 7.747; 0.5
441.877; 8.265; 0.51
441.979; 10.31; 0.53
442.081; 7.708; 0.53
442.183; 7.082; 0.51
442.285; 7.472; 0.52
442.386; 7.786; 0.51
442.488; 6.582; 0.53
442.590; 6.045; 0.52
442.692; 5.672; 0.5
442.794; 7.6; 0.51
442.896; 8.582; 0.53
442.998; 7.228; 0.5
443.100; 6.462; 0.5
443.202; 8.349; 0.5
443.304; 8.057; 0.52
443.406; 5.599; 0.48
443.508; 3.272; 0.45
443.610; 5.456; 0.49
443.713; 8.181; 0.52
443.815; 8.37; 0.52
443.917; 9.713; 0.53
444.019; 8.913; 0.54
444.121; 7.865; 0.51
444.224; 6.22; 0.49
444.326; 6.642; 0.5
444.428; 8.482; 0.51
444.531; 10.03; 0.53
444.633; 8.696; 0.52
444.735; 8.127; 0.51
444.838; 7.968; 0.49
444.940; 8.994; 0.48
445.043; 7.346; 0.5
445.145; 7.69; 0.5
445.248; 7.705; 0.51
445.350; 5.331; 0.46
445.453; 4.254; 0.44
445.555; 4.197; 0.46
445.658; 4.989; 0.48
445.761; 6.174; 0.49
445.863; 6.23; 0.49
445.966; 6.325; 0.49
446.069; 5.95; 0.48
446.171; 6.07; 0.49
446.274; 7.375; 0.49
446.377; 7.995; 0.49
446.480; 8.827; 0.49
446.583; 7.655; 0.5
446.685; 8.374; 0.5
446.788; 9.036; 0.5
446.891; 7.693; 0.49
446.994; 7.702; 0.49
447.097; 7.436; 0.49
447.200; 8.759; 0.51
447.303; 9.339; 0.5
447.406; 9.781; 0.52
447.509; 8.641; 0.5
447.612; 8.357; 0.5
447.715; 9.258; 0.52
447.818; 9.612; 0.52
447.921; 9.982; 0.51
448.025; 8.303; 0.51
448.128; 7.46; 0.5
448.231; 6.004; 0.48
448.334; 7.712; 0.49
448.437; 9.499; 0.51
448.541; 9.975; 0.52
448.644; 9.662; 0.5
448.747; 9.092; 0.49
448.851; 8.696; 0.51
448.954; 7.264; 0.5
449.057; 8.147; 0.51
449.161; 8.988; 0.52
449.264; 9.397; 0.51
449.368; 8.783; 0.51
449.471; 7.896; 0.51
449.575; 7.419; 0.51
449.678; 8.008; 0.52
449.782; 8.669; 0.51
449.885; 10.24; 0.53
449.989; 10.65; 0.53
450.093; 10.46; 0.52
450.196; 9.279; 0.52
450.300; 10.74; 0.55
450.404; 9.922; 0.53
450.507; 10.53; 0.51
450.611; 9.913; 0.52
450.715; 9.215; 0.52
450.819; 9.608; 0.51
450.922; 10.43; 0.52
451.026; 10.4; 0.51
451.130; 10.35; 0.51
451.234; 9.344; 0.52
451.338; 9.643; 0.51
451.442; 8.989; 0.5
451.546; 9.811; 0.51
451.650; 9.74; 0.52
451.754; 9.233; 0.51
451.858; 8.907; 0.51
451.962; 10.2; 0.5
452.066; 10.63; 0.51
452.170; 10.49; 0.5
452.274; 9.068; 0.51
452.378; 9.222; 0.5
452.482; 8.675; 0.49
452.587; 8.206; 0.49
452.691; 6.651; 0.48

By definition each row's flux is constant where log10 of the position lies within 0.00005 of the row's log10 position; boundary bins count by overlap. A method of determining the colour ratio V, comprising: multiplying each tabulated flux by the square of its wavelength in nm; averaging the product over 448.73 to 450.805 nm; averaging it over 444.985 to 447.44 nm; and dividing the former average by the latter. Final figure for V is 1.30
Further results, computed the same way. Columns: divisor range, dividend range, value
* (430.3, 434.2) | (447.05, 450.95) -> 1.72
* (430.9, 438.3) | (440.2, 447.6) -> 1.20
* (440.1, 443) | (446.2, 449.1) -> 1.28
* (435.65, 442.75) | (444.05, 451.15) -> 1.33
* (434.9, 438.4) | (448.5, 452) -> 1.61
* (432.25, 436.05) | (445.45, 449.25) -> 1.31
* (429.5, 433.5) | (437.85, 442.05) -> 1.26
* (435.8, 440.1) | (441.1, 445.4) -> 1.19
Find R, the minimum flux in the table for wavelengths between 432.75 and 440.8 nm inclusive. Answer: 1.925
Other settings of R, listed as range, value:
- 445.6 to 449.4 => 4.989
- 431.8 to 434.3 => 2.87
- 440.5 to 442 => 3.796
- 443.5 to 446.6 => 3.272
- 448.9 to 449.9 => 7.264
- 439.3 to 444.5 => 2.891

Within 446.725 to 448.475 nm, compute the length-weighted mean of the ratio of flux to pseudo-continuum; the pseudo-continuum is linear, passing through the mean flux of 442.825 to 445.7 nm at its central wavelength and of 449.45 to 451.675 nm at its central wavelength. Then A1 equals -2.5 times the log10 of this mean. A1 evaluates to 0.00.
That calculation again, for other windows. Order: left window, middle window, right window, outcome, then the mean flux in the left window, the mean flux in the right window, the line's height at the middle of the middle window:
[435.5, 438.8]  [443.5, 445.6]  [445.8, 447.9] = 0.02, 6.08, 8.04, 7.58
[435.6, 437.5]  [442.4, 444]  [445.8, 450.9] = 0.11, 6.85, 8.62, 7.85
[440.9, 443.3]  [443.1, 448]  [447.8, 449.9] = 0.05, 7.31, 8.57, 7.95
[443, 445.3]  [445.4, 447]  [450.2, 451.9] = 0.22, 7.63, 9.79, 8.27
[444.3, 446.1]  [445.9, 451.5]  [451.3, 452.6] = -0.06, 6.96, 9.48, 8.27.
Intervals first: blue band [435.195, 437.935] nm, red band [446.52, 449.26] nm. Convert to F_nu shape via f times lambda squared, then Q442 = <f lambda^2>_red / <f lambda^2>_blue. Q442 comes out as 1.4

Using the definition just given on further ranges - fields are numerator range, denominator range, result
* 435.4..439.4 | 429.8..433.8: 1.19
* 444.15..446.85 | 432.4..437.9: 1.16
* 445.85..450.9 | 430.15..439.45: 1.53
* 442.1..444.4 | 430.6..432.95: 1.45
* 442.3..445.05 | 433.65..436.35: 1.17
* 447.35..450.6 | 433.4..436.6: 1.40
